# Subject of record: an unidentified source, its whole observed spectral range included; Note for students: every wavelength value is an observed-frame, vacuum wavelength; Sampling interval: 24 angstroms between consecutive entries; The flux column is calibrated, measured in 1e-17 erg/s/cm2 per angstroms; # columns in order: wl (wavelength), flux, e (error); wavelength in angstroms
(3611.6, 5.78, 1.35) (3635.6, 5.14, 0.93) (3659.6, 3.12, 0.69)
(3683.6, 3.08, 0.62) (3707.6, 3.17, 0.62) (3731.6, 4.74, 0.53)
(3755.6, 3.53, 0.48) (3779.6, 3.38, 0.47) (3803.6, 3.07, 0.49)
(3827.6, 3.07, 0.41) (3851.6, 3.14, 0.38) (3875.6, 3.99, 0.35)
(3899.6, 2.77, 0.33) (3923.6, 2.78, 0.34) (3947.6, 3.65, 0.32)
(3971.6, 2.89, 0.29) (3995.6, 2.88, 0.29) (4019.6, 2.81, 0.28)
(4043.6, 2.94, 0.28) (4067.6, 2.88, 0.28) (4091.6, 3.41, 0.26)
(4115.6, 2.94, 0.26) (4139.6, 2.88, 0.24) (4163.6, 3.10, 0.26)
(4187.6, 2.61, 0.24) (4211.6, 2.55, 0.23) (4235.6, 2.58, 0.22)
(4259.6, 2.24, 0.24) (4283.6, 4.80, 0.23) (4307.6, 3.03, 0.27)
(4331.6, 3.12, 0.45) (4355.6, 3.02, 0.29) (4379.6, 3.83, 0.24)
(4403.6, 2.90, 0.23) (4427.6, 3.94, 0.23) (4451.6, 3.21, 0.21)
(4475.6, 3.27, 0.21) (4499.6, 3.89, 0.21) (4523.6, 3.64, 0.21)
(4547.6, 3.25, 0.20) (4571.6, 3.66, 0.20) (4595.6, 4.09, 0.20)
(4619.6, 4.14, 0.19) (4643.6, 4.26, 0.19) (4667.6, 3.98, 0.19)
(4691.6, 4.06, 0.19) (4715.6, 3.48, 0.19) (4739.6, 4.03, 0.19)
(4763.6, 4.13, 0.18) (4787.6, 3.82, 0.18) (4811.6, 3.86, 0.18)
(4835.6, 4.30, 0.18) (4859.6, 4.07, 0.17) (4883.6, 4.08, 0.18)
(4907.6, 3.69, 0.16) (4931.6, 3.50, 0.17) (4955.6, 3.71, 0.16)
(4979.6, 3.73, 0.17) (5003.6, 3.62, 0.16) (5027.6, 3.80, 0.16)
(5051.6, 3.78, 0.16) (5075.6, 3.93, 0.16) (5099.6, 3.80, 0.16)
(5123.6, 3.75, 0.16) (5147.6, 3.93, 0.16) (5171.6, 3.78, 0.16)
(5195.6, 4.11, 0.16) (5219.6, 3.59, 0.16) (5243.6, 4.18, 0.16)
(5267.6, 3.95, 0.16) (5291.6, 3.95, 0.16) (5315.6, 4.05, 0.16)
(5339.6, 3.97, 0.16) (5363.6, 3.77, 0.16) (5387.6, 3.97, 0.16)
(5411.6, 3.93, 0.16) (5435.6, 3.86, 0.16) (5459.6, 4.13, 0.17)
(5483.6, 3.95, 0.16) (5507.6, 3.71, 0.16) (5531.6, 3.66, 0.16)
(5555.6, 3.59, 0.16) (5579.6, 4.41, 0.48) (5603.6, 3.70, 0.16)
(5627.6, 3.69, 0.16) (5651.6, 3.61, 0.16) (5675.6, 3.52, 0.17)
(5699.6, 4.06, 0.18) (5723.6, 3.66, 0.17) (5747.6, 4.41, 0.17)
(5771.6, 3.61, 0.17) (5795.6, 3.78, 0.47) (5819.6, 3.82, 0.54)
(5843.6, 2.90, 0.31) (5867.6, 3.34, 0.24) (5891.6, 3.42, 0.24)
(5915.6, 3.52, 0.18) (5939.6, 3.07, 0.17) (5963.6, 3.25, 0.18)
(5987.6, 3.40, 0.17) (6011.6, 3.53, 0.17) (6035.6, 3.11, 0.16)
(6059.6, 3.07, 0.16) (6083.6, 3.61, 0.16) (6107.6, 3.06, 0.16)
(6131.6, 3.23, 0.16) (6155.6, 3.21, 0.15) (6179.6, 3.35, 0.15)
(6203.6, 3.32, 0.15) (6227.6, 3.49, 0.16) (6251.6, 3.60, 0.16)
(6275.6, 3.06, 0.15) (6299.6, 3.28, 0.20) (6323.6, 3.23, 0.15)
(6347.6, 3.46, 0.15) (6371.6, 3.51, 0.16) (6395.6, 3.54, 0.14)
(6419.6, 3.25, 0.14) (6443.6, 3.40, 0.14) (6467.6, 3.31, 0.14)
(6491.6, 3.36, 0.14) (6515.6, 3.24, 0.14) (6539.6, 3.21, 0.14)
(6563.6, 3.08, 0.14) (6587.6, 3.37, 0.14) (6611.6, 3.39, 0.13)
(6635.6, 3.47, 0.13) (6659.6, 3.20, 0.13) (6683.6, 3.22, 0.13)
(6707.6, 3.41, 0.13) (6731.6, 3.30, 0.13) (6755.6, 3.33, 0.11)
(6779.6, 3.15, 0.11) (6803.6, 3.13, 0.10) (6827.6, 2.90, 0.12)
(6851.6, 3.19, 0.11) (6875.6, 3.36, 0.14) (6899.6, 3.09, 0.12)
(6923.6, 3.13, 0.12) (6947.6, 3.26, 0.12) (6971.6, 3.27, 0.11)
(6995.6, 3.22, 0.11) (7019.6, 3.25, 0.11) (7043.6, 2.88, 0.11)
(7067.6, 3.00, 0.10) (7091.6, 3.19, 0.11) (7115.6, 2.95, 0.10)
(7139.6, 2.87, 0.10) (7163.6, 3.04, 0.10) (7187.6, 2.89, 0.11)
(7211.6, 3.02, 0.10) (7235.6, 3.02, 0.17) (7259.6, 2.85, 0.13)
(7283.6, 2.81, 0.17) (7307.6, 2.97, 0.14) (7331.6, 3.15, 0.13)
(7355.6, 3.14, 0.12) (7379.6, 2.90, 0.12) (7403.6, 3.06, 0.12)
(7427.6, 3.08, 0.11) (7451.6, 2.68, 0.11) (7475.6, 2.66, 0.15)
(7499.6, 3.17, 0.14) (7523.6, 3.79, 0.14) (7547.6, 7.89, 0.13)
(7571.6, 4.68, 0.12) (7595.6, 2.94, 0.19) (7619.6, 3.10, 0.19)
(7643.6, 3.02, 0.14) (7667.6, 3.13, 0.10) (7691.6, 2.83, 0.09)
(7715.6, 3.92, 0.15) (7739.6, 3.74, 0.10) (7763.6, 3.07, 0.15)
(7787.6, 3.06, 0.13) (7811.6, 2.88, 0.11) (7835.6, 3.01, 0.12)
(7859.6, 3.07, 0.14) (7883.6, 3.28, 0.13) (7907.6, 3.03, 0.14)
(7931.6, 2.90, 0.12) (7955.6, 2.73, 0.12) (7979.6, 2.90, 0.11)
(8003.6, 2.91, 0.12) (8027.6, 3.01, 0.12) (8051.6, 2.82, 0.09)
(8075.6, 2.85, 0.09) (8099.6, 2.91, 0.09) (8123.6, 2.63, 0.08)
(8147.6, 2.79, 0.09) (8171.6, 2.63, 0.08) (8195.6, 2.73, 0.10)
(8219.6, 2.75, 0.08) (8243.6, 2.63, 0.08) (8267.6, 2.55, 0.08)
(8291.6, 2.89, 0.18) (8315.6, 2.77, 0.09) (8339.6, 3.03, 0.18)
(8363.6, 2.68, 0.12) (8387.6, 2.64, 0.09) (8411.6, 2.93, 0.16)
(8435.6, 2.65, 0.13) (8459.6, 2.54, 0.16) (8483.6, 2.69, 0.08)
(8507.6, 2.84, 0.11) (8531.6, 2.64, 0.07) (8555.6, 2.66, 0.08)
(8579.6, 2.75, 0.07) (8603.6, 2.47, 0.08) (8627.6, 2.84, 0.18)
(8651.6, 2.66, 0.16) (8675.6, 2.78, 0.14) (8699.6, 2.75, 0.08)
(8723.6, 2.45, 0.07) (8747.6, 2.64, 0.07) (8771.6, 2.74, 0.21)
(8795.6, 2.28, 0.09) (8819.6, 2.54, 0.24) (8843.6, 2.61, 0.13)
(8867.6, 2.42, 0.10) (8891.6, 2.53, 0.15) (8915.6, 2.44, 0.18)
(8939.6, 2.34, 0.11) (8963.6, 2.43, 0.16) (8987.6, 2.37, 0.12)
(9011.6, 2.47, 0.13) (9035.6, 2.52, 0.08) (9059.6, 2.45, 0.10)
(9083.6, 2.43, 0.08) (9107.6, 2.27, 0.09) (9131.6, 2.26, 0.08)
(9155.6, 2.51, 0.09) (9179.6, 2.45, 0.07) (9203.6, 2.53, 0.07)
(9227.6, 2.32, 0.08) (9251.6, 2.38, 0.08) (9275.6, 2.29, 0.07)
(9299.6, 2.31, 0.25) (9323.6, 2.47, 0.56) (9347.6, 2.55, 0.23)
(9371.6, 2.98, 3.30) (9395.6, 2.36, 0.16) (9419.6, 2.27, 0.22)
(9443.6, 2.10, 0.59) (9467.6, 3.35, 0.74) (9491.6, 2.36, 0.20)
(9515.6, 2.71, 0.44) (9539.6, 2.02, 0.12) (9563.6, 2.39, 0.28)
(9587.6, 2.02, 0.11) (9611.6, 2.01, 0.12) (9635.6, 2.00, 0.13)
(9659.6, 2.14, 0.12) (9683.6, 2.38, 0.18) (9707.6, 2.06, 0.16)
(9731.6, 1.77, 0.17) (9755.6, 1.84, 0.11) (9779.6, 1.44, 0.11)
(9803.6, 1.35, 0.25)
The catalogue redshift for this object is 0.148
